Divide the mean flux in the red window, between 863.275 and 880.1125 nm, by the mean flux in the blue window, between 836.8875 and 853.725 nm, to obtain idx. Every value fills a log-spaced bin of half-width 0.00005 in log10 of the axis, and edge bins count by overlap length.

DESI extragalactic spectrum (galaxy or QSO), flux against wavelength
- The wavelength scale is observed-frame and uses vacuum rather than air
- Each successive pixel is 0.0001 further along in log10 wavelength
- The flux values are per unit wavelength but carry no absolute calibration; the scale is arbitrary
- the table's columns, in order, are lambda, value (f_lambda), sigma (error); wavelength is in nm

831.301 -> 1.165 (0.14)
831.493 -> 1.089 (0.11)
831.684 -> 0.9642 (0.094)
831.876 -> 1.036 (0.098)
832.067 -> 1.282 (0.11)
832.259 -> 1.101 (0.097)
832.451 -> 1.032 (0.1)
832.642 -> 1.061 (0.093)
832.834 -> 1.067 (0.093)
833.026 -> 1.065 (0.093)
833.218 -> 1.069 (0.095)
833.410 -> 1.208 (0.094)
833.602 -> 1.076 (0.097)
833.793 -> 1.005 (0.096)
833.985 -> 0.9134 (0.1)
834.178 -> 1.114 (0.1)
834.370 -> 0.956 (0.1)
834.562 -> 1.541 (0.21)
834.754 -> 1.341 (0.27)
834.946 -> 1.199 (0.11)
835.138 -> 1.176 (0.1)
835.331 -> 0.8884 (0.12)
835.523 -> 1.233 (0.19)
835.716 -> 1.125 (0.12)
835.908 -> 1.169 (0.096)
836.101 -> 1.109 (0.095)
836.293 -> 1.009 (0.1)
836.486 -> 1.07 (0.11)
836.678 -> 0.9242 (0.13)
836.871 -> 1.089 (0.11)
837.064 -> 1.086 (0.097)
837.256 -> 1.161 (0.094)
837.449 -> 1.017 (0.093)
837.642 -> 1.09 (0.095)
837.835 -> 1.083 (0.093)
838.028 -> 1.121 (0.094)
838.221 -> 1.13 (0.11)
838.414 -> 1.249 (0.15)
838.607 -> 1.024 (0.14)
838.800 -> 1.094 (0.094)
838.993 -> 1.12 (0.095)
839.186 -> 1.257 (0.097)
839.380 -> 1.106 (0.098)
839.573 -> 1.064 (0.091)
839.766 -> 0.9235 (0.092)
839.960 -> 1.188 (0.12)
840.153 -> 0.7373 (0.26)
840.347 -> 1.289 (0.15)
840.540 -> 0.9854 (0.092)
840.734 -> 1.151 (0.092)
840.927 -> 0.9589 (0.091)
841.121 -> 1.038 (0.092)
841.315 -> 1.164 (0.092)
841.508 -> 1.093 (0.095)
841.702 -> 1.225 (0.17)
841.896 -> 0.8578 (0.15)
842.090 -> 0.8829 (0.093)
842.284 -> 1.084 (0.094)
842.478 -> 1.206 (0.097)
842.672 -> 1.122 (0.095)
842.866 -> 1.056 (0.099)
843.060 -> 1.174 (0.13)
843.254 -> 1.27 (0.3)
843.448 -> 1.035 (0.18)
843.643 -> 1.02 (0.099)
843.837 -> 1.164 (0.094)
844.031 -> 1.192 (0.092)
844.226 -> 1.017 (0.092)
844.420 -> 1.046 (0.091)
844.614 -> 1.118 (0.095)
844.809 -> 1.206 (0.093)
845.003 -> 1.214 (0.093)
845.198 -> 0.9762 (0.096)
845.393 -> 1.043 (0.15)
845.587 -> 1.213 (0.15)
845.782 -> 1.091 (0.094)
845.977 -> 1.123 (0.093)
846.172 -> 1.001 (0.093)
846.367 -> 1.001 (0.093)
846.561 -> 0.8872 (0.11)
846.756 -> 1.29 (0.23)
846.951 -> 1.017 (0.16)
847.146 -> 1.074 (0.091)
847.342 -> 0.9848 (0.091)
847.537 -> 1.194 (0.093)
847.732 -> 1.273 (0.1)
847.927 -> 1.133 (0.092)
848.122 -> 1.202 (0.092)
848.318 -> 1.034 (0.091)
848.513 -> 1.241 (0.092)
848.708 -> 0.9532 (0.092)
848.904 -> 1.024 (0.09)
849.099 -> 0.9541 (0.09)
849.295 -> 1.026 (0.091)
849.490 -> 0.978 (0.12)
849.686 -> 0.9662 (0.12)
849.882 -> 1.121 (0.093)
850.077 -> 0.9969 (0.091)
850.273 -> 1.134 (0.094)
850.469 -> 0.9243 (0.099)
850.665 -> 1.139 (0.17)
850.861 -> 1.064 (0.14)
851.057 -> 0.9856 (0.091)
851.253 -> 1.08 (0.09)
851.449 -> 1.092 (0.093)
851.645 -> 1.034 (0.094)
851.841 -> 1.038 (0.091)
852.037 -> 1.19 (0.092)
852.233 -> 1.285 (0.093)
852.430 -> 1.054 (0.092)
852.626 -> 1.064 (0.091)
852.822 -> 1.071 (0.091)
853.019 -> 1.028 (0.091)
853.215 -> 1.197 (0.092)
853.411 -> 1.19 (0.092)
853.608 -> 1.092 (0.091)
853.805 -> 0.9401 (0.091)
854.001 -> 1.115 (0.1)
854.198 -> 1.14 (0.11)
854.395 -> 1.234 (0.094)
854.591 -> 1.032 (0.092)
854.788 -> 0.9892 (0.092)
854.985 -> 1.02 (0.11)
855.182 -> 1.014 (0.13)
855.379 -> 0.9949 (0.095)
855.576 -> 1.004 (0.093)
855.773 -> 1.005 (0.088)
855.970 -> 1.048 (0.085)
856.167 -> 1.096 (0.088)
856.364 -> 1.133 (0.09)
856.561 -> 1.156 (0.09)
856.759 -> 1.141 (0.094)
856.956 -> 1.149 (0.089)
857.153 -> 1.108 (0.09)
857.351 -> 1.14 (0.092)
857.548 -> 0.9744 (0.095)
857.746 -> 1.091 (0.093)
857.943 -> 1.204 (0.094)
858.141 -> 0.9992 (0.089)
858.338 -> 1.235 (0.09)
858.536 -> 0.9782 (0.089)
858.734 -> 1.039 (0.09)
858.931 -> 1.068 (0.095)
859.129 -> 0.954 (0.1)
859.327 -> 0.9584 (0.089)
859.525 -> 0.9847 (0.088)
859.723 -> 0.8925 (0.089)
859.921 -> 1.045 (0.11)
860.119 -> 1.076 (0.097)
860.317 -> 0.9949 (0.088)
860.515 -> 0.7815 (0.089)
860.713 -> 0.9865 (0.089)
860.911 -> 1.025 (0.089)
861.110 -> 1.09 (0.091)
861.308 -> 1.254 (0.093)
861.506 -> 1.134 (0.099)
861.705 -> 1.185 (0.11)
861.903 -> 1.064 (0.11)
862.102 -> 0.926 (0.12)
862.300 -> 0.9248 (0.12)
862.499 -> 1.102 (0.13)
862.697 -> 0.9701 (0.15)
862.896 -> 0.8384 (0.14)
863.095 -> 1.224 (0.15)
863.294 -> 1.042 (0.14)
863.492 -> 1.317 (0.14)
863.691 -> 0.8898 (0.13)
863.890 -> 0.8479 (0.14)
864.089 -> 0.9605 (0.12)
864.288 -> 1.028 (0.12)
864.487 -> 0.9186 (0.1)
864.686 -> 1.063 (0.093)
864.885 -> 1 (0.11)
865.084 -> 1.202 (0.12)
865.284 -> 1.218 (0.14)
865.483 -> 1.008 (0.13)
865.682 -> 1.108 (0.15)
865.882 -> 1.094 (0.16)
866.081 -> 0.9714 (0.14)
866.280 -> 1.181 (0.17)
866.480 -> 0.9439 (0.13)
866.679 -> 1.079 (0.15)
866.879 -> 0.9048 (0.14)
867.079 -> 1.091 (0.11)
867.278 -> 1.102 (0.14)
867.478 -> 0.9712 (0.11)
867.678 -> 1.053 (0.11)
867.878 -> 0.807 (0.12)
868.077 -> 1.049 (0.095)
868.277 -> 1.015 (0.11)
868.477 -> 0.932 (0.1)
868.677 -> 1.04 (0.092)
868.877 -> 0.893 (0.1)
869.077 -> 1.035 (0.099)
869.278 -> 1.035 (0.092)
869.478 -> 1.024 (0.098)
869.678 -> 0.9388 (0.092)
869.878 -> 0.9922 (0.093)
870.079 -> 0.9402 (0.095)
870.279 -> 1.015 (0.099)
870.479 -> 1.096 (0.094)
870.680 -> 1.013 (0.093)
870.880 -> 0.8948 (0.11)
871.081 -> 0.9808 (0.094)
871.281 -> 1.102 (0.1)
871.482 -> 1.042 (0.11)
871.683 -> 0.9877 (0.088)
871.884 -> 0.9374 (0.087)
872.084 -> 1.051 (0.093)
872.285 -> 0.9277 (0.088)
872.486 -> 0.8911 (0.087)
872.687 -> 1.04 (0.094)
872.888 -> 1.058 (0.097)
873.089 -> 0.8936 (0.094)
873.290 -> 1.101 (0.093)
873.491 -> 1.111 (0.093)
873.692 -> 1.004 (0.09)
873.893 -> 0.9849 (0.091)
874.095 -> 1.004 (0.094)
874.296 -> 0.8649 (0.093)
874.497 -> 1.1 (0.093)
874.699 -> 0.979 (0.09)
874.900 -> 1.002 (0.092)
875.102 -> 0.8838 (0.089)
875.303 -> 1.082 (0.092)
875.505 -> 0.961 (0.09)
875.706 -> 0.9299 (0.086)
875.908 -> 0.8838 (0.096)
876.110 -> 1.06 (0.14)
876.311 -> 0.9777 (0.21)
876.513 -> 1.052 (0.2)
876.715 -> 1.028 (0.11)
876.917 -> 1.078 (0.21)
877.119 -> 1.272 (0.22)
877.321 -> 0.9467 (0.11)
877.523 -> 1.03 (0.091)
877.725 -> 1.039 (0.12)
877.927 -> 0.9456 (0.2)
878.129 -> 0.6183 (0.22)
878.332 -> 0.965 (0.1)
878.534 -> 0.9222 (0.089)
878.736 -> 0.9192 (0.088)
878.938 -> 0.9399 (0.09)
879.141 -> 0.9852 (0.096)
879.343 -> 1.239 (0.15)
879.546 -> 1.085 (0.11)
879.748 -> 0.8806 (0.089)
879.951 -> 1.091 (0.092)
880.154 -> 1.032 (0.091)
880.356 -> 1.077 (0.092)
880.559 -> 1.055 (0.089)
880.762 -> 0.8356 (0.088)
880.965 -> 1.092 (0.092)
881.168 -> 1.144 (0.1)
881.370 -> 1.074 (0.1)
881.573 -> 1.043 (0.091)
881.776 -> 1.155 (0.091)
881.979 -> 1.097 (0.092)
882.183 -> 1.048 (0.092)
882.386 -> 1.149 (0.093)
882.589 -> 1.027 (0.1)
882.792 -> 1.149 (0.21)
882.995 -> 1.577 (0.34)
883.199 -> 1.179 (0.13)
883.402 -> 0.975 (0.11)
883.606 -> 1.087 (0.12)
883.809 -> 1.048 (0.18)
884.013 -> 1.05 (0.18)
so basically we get 0.93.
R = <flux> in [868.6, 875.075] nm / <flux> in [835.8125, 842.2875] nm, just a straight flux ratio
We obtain 0.93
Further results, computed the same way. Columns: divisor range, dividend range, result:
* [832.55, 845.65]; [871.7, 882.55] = 0.92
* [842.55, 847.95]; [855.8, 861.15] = 0.95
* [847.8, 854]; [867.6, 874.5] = 0.93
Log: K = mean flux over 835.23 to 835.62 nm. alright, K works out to 1.06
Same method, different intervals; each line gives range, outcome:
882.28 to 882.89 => 1.11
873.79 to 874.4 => 0.952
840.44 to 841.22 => 1.03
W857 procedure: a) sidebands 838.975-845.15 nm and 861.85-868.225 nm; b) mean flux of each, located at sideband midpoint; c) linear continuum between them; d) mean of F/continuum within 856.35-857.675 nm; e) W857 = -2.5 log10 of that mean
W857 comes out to -0.063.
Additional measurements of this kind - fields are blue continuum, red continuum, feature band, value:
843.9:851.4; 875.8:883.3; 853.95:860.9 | 0.018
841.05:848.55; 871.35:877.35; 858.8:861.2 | 0.068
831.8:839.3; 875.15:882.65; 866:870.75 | 0.039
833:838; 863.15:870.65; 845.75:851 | 0.005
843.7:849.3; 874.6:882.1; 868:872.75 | 0.040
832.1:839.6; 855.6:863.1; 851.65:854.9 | -0.037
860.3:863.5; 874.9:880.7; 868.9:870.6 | 0.019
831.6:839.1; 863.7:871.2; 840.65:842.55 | 0.022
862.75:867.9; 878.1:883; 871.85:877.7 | 0.037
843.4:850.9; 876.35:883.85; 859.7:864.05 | 0.038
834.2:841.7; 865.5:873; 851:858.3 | -0.034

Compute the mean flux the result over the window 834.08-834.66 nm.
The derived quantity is 1.2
